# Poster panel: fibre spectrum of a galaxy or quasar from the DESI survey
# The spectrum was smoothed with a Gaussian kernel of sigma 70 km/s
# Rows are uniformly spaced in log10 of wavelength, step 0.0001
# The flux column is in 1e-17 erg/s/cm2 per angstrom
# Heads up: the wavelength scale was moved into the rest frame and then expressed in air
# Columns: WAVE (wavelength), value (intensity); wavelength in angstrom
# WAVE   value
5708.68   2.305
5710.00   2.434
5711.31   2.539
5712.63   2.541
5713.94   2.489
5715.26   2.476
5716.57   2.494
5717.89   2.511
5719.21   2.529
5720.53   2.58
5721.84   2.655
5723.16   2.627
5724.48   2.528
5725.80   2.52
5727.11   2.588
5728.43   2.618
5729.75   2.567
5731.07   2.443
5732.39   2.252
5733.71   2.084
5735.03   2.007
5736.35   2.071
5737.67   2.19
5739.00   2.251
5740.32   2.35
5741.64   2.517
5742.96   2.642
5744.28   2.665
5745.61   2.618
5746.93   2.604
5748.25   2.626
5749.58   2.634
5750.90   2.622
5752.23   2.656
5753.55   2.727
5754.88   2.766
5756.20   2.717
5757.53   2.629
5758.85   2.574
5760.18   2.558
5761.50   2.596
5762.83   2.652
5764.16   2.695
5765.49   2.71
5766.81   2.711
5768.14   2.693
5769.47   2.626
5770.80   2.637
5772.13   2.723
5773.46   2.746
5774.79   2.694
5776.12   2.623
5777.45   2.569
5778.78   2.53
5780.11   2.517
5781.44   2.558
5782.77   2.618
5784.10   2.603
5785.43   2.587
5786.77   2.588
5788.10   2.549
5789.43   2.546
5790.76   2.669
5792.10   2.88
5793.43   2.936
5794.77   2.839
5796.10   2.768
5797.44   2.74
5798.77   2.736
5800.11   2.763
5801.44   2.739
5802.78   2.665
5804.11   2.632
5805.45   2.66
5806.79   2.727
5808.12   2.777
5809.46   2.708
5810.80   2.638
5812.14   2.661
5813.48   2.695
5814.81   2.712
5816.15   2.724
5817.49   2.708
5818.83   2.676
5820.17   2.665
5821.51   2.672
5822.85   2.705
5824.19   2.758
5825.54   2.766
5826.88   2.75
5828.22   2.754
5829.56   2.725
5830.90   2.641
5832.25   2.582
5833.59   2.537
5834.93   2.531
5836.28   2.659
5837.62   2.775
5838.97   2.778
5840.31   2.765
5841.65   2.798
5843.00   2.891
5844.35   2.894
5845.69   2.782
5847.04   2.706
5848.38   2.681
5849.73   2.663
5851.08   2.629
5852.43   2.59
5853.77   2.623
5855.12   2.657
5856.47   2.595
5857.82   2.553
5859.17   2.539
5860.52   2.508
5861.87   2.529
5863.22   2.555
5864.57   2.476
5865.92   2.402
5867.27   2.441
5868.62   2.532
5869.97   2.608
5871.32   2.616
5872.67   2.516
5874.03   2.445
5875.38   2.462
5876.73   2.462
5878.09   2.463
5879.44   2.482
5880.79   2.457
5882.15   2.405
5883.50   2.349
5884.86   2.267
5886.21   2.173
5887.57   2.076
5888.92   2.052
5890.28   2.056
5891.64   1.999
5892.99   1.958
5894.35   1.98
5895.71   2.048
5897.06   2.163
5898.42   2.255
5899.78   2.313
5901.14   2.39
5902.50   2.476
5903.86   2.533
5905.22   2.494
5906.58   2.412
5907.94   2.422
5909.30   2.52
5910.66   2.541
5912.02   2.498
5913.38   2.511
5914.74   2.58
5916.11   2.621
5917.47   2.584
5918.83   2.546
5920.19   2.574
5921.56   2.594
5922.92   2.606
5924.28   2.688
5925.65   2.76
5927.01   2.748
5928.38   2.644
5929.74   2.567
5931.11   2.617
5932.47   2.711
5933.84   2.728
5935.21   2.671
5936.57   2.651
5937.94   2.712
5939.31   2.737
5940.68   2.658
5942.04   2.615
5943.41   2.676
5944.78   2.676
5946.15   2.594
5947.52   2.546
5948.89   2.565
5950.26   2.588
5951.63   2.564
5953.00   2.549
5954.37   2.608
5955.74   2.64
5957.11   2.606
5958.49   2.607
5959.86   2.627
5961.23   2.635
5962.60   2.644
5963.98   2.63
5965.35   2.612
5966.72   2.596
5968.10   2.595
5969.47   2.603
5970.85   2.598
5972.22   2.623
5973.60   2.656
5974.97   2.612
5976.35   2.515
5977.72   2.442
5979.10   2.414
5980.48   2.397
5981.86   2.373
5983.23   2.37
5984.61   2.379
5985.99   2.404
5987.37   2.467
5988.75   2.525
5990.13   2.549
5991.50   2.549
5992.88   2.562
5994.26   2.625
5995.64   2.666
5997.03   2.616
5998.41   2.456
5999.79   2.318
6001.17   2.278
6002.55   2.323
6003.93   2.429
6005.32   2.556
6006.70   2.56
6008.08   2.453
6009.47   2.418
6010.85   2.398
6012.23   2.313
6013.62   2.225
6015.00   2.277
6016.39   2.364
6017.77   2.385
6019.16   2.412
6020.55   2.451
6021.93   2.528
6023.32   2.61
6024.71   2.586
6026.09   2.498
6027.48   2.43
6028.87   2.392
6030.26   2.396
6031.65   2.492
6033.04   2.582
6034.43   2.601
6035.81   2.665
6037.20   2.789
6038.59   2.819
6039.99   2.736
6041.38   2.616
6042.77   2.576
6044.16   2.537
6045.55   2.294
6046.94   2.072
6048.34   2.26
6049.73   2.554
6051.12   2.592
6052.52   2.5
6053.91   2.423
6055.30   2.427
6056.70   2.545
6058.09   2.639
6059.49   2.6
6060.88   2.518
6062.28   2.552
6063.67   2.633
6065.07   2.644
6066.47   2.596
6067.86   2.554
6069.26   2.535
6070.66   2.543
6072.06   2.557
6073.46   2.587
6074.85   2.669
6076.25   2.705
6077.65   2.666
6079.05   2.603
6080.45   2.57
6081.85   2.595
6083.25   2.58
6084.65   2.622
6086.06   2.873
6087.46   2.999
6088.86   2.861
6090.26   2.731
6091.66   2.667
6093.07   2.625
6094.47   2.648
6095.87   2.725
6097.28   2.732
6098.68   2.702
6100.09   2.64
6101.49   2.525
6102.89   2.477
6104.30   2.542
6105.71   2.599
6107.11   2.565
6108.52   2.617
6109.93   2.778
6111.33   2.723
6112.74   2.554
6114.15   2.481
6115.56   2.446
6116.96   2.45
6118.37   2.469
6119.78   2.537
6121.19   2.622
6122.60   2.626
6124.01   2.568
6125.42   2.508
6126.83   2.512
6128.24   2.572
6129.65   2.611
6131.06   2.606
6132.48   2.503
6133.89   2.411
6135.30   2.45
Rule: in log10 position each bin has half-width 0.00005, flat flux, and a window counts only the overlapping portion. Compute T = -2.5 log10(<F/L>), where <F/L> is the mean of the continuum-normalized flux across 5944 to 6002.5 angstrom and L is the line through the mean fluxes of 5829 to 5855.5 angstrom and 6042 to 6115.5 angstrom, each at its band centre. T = 0.04 mag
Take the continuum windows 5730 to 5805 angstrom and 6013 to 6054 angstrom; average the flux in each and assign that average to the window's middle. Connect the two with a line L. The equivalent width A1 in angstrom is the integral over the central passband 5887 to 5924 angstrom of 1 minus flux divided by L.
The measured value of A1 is 2.52 angstrom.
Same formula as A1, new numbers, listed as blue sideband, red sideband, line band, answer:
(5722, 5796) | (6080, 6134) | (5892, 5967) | 1.5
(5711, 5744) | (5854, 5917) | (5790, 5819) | -3.7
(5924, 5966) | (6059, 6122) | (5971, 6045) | 3.8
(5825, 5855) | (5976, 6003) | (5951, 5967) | -0.6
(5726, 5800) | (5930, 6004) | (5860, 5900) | 3.7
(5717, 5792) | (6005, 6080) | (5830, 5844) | -0.8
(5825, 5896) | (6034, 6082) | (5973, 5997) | 0.4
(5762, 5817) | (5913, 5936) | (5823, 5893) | 3.0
